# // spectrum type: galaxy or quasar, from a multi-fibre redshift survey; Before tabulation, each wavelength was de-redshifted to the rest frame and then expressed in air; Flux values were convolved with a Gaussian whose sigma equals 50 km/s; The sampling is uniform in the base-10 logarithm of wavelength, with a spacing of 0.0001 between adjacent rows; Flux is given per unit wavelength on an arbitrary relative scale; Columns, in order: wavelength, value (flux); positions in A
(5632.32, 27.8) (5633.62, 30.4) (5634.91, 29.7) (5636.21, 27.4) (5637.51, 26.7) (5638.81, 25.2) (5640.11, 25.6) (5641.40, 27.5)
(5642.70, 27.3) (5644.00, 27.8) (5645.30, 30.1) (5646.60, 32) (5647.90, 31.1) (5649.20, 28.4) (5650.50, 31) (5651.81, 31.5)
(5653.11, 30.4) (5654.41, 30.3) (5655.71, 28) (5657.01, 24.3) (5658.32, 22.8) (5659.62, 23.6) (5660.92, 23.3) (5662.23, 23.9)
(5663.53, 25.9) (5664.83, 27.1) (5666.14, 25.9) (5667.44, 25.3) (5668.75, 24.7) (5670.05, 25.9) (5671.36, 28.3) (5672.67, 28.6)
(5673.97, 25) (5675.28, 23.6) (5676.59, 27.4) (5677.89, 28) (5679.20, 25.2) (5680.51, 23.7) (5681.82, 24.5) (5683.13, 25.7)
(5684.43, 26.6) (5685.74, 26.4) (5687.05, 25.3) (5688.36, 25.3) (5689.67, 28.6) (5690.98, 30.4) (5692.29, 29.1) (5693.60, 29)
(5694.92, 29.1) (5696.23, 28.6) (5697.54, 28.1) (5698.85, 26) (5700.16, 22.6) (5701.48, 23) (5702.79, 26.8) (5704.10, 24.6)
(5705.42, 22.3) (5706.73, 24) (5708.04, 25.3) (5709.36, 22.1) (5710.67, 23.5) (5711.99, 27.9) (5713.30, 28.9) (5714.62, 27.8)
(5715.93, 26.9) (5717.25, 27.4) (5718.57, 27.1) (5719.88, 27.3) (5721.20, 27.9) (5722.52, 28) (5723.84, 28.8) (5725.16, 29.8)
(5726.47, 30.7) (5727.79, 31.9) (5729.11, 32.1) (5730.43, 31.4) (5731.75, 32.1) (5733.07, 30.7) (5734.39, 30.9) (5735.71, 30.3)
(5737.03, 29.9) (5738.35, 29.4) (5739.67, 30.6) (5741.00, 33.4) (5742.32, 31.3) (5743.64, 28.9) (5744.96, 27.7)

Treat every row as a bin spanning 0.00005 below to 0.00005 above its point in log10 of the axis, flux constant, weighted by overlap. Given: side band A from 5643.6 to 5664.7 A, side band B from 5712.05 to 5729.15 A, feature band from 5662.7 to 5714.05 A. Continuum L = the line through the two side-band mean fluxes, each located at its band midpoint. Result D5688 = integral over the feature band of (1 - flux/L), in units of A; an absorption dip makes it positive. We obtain 3.86 A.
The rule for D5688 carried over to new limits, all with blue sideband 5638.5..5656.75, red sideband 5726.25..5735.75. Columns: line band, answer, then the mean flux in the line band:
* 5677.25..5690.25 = 1.78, 25.9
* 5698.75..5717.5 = 3.36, 25.2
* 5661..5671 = 1.37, 25.5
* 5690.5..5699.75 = 0.58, 28.4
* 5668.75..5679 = 1.12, 26.5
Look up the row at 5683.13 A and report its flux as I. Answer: 25.7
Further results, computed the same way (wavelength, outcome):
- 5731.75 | 32.1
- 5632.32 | 27.8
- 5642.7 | 27.3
